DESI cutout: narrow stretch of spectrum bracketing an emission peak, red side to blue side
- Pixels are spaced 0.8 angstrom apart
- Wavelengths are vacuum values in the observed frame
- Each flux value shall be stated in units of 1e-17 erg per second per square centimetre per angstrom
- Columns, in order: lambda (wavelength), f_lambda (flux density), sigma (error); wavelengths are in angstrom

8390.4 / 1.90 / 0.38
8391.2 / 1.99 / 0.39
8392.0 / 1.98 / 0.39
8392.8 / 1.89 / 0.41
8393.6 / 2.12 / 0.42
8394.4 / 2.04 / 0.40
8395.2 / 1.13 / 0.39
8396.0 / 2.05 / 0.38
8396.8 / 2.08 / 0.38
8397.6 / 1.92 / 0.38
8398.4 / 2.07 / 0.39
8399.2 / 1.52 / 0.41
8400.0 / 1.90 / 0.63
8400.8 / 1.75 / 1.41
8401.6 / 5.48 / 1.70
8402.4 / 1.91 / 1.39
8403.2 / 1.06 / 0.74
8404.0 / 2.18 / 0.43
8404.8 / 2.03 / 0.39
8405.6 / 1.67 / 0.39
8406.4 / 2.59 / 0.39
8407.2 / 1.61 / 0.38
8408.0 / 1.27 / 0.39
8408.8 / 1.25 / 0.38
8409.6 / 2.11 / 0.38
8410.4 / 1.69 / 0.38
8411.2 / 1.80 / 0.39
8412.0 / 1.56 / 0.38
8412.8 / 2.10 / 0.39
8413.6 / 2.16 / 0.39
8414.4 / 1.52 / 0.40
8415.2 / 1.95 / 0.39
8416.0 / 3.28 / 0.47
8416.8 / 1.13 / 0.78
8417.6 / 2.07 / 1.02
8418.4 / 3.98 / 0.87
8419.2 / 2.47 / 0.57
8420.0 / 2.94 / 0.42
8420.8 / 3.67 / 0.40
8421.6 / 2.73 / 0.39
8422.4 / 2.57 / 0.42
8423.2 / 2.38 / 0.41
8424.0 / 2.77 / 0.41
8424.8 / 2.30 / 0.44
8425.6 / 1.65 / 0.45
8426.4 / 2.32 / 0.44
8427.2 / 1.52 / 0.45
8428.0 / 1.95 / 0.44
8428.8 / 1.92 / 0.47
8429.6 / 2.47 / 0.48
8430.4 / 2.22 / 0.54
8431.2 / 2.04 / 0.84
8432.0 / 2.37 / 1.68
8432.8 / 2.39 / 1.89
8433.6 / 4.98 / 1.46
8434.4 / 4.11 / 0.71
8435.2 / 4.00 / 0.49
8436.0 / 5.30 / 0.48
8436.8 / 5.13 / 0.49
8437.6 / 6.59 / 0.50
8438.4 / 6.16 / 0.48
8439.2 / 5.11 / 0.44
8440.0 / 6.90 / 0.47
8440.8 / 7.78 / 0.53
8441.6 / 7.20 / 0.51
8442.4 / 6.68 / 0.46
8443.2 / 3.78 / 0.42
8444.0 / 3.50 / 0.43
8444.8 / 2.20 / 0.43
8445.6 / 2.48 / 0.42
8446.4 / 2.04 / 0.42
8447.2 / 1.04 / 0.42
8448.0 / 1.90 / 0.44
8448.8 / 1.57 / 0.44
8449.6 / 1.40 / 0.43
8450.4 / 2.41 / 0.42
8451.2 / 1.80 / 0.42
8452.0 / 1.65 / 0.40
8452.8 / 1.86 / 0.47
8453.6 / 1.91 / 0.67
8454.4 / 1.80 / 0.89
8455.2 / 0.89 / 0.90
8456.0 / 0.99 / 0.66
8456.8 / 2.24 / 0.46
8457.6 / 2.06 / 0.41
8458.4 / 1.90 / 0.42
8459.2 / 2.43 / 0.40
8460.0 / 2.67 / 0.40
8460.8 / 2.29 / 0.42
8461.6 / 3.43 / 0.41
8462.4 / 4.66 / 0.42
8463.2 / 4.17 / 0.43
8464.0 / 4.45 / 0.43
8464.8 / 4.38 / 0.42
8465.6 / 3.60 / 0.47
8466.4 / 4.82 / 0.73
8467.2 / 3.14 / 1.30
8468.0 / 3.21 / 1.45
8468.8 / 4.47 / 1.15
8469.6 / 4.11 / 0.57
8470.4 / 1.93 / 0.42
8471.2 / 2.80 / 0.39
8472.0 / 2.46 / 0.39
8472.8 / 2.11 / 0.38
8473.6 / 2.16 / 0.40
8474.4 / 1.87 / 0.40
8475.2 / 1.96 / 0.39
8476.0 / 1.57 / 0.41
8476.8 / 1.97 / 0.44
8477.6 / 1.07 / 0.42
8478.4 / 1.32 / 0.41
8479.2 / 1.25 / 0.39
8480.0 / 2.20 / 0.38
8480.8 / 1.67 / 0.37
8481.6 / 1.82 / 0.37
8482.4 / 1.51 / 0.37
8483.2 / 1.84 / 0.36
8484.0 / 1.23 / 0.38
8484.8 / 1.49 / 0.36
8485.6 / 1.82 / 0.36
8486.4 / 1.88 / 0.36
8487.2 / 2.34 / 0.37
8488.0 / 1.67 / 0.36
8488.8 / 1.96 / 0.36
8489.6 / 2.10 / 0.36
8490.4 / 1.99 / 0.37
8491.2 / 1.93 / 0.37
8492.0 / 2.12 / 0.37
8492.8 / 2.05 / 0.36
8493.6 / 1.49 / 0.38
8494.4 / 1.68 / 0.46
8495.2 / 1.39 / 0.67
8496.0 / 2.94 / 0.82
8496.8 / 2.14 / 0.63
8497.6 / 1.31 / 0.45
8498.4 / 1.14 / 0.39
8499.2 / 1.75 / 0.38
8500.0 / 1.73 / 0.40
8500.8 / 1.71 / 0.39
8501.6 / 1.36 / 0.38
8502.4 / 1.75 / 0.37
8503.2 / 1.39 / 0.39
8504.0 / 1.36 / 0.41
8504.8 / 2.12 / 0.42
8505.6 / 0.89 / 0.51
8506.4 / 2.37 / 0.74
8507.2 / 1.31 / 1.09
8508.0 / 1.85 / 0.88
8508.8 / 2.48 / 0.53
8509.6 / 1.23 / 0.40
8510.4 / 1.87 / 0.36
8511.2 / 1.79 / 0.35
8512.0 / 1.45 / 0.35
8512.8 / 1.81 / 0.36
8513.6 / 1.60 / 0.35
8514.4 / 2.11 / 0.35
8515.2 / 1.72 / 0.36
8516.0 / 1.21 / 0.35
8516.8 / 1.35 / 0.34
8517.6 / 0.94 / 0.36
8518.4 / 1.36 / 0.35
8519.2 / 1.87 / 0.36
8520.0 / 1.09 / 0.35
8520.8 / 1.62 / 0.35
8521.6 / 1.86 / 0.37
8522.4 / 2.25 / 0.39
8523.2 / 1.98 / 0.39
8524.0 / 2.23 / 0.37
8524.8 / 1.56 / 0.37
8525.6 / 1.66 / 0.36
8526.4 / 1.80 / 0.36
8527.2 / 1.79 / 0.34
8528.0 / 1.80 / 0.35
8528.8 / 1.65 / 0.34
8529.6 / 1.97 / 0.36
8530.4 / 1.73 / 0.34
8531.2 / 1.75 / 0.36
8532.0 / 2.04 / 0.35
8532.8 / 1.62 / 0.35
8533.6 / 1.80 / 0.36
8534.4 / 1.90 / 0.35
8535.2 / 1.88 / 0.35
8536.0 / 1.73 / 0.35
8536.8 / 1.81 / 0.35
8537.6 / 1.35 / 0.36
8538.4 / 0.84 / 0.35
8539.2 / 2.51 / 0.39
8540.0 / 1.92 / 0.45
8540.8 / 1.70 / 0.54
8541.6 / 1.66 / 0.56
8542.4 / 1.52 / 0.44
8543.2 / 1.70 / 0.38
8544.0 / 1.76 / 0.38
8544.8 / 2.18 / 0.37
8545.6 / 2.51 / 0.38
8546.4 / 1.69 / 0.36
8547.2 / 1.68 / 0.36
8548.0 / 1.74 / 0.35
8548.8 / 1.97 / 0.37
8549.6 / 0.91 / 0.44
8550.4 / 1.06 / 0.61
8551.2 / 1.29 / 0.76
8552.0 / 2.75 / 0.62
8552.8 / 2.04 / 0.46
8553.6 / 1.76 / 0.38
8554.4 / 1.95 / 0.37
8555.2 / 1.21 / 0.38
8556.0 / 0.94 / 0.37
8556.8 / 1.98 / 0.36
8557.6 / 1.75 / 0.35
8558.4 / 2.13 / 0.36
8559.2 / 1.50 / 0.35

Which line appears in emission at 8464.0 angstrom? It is [N II] 6583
